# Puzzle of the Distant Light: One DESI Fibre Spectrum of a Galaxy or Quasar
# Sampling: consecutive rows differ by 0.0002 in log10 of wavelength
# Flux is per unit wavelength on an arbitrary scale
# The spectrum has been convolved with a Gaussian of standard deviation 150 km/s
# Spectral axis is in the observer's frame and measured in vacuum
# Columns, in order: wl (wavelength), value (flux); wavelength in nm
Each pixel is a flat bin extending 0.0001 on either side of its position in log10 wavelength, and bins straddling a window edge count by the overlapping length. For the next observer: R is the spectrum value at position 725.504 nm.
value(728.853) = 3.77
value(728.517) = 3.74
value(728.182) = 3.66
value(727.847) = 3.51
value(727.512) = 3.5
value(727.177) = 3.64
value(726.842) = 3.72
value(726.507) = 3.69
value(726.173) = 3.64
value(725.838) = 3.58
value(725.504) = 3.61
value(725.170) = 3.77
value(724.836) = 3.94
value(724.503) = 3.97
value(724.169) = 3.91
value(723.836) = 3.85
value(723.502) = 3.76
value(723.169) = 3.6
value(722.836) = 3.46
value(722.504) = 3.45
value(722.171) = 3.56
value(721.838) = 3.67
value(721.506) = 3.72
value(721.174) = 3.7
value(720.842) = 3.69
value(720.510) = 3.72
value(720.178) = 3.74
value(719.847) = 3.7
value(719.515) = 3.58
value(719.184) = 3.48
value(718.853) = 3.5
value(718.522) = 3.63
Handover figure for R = 3.61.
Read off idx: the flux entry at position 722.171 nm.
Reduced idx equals 3.56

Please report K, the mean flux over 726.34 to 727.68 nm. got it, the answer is 3.64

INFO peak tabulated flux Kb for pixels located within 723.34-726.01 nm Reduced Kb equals 3.97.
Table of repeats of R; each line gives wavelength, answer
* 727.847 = 3.51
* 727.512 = 3.5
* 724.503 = 3.97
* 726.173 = 3.64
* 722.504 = 3.45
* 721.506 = 3.72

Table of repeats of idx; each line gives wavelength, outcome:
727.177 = 3.64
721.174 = 3.7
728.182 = 3.66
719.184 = 3.48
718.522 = 3.63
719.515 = 3.58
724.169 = 3.91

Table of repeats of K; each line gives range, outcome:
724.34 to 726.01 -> 3.77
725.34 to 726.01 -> 3.59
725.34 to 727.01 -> 3.65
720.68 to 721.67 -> 3.7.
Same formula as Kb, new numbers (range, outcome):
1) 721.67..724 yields 3.85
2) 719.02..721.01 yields 3.74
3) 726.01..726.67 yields 3.69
